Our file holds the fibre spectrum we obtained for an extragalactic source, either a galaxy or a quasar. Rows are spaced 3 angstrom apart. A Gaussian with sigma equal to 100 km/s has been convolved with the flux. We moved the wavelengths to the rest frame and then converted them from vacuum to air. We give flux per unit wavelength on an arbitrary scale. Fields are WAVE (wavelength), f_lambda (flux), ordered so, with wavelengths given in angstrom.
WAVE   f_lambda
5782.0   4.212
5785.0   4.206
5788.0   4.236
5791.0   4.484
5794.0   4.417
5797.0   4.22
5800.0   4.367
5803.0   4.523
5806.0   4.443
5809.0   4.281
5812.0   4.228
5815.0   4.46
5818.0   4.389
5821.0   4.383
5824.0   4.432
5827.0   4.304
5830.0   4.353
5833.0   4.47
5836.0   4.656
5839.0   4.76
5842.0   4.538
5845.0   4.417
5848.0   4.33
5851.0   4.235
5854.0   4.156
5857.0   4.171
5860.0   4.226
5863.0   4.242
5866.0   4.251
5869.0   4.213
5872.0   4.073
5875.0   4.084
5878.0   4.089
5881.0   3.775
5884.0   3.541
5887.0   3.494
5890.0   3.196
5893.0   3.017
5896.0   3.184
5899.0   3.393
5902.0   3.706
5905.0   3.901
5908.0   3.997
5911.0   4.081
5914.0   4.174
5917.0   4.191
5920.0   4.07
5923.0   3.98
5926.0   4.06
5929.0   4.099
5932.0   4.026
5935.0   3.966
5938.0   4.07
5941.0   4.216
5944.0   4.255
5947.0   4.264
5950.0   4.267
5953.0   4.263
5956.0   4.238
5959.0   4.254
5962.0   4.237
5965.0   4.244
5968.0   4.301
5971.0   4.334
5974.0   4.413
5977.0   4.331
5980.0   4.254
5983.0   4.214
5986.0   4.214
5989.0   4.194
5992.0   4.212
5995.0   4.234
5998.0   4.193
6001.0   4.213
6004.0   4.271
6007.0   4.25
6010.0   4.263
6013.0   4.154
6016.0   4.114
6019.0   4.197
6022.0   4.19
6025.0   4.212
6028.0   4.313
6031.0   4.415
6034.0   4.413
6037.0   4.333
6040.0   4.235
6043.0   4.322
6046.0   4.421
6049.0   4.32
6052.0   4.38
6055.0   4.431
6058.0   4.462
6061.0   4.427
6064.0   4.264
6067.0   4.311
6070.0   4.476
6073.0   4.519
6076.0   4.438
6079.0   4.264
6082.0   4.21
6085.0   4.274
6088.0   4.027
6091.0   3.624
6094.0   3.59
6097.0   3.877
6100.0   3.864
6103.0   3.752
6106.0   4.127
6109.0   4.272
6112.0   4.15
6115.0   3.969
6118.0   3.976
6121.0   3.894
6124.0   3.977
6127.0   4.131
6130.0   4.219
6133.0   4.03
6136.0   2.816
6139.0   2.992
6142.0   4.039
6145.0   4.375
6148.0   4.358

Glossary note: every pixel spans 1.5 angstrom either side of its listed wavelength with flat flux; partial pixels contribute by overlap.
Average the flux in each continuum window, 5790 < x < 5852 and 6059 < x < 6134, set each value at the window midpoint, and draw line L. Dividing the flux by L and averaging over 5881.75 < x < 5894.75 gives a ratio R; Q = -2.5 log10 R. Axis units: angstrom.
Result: 0.29 mag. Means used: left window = 4.41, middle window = 3.34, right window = 4.11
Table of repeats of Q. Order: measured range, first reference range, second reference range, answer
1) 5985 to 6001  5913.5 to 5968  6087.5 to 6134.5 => -0.03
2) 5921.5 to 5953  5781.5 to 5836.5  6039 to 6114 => 0.04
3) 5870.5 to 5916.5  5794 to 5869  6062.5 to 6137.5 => 0.15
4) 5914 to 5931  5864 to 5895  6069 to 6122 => -0.07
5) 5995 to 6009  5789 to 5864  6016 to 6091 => 0.02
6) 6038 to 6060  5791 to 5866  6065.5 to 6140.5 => -0.08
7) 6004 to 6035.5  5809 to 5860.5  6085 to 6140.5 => -0.06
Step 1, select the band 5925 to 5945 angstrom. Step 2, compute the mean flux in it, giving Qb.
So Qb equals 4.1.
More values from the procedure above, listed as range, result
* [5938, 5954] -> 4.24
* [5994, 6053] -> 4.27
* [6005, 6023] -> 4.2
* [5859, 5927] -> 3.86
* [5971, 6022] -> 4.23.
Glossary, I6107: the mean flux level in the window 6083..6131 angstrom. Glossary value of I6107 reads 3.98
